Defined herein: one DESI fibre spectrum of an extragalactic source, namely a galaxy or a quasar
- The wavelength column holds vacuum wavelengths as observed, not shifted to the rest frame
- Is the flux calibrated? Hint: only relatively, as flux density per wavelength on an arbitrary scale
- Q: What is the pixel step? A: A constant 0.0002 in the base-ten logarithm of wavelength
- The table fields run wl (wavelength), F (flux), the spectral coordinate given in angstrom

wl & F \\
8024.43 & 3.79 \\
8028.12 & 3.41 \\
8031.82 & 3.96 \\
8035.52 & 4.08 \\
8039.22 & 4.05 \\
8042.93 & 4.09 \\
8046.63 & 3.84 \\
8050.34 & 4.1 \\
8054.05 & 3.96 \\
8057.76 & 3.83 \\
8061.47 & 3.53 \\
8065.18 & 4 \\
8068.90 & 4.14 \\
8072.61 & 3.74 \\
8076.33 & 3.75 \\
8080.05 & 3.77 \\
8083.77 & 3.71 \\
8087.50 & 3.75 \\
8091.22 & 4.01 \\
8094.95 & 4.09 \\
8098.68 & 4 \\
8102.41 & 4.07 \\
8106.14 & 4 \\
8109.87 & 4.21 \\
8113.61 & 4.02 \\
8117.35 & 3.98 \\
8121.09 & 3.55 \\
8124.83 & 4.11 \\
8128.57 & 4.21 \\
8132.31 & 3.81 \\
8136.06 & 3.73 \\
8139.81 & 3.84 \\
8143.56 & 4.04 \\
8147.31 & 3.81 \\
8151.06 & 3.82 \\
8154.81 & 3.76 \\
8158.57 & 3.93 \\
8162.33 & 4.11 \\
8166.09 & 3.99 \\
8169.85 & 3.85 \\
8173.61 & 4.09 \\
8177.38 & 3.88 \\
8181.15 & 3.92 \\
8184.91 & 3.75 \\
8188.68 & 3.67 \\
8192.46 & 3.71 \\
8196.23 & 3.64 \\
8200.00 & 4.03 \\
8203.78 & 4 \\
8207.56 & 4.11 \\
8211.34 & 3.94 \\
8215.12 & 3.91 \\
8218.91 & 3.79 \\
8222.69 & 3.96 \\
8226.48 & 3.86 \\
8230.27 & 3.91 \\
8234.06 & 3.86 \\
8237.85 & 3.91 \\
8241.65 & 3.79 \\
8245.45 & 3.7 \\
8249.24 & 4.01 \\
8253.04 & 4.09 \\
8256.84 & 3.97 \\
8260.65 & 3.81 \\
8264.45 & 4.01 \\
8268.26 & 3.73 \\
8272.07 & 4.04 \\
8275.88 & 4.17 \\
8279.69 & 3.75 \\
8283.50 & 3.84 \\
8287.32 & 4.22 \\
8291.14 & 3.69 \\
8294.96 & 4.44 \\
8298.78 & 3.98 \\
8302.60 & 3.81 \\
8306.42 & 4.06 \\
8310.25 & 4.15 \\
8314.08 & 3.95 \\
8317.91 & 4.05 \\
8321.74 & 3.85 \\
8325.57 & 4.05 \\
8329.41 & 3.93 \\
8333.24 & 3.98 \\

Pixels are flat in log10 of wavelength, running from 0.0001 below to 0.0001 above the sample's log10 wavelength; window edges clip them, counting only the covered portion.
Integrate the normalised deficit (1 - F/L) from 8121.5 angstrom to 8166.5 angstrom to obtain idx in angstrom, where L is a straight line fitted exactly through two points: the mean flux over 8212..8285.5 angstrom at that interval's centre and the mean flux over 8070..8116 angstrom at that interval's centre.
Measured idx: 0.1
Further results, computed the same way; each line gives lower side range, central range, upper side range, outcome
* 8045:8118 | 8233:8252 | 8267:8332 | 0.50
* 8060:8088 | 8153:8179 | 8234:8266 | -0.59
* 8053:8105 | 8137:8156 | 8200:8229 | 0.30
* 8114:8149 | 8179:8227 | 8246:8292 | 0.67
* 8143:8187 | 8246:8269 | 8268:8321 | 0.22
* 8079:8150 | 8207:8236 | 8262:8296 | 0.37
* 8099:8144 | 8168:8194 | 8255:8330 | 0.83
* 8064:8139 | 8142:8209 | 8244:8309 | 0.88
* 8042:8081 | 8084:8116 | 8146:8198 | -1.06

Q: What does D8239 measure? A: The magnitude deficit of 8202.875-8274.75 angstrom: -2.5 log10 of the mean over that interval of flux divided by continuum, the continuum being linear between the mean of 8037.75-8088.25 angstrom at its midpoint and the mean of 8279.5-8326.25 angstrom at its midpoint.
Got 0.01 mag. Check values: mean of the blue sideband 3.88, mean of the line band 3.92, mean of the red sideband 3.99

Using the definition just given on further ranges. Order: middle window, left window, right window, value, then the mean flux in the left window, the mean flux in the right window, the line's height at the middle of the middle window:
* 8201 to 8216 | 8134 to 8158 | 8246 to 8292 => -0.03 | 3.84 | 3.94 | 3.89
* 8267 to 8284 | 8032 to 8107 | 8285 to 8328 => 0.02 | 3.93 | 4.02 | 4.01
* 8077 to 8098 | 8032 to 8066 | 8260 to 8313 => 0.02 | 3.94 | 3.98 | 3.95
